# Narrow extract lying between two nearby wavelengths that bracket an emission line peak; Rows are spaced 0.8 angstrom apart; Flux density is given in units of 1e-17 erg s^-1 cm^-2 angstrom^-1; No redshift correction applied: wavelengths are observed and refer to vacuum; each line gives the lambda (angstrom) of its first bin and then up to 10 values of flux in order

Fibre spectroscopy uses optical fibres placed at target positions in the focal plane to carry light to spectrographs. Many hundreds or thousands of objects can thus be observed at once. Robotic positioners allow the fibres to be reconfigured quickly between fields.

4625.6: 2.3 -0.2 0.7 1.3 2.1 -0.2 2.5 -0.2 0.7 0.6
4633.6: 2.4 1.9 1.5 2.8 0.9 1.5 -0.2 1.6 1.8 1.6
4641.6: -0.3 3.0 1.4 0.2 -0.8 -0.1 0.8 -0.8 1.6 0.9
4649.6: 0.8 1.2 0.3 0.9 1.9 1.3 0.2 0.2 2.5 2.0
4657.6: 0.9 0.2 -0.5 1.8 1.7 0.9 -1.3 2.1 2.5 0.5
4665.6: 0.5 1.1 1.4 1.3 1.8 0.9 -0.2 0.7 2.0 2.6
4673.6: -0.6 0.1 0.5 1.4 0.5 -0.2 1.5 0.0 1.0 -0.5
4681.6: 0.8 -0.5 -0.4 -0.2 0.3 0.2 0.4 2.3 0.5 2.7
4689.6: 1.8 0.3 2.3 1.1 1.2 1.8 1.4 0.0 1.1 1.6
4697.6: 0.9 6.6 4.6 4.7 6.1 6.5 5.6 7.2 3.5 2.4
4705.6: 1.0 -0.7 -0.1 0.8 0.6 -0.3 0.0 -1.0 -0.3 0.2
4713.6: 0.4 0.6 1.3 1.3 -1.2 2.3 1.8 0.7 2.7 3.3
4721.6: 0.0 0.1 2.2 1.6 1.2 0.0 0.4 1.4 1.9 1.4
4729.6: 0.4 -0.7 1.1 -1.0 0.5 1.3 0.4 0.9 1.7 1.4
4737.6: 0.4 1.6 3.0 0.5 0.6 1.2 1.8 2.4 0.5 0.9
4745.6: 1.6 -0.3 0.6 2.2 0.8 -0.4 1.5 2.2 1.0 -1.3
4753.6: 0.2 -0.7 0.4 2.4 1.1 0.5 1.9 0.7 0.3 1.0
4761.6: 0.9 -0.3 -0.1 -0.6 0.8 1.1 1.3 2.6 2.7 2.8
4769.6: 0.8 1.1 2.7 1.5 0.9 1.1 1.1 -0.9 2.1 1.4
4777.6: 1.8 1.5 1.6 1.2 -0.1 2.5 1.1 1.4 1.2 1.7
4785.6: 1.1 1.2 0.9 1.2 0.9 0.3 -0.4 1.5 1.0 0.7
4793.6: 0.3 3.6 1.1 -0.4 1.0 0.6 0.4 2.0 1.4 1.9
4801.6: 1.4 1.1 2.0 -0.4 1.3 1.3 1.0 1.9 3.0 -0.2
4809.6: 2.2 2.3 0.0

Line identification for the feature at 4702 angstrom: [O II]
